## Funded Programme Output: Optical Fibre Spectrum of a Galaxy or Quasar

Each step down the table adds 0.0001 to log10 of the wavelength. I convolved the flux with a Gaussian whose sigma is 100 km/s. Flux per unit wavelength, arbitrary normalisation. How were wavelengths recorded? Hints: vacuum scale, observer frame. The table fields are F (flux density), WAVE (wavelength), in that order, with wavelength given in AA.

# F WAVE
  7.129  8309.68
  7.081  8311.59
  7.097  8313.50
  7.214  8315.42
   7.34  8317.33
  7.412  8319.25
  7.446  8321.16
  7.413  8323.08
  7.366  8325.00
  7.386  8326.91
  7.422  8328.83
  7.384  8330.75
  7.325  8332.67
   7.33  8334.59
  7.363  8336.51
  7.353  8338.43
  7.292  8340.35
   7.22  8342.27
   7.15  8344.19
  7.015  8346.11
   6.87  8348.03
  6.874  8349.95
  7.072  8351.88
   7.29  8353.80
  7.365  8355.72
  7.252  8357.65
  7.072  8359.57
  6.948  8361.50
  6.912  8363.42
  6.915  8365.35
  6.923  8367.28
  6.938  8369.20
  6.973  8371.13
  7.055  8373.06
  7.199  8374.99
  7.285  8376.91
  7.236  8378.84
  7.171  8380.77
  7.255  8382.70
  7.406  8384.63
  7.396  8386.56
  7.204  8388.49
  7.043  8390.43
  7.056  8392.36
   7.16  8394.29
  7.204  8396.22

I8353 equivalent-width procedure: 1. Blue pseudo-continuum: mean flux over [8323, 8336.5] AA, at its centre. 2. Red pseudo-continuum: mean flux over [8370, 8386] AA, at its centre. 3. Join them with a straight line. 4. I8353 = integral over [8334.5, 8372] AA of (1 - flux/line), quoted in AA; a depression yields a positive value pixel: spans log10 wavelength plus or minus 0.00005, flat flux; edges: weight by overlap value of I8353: 1.0 AA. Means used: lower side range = 7.37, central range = 7.1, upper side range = 7.2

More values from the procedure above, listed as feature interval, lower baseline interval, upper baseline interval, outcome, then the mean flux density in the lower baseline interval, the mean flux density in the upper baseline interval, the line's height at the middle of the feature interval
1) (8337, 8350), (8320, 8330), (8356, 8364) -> 0.2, 7.41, 7.08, 7.23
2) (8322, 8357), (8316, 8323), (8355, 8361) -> 0.2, 7.39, 7.2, 7.29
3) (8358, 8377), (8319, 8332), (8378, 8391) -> 0.7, 7.4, 7.25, 7.29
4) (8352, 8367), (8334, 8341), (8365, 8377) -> 0.1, 7.34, 7.03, 7.14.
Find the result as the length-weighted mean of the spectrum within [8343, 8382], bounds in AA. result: 7.08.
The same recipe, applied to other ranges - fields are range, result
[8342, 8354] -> 7.05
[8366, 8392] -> 7.16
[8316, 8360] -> 7.26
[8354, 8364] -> 7.13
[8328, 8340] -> 7.36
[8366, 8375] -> 6.99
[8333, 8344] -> 7.3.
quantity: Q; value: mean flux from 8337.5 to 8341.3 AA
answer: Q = 7.32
